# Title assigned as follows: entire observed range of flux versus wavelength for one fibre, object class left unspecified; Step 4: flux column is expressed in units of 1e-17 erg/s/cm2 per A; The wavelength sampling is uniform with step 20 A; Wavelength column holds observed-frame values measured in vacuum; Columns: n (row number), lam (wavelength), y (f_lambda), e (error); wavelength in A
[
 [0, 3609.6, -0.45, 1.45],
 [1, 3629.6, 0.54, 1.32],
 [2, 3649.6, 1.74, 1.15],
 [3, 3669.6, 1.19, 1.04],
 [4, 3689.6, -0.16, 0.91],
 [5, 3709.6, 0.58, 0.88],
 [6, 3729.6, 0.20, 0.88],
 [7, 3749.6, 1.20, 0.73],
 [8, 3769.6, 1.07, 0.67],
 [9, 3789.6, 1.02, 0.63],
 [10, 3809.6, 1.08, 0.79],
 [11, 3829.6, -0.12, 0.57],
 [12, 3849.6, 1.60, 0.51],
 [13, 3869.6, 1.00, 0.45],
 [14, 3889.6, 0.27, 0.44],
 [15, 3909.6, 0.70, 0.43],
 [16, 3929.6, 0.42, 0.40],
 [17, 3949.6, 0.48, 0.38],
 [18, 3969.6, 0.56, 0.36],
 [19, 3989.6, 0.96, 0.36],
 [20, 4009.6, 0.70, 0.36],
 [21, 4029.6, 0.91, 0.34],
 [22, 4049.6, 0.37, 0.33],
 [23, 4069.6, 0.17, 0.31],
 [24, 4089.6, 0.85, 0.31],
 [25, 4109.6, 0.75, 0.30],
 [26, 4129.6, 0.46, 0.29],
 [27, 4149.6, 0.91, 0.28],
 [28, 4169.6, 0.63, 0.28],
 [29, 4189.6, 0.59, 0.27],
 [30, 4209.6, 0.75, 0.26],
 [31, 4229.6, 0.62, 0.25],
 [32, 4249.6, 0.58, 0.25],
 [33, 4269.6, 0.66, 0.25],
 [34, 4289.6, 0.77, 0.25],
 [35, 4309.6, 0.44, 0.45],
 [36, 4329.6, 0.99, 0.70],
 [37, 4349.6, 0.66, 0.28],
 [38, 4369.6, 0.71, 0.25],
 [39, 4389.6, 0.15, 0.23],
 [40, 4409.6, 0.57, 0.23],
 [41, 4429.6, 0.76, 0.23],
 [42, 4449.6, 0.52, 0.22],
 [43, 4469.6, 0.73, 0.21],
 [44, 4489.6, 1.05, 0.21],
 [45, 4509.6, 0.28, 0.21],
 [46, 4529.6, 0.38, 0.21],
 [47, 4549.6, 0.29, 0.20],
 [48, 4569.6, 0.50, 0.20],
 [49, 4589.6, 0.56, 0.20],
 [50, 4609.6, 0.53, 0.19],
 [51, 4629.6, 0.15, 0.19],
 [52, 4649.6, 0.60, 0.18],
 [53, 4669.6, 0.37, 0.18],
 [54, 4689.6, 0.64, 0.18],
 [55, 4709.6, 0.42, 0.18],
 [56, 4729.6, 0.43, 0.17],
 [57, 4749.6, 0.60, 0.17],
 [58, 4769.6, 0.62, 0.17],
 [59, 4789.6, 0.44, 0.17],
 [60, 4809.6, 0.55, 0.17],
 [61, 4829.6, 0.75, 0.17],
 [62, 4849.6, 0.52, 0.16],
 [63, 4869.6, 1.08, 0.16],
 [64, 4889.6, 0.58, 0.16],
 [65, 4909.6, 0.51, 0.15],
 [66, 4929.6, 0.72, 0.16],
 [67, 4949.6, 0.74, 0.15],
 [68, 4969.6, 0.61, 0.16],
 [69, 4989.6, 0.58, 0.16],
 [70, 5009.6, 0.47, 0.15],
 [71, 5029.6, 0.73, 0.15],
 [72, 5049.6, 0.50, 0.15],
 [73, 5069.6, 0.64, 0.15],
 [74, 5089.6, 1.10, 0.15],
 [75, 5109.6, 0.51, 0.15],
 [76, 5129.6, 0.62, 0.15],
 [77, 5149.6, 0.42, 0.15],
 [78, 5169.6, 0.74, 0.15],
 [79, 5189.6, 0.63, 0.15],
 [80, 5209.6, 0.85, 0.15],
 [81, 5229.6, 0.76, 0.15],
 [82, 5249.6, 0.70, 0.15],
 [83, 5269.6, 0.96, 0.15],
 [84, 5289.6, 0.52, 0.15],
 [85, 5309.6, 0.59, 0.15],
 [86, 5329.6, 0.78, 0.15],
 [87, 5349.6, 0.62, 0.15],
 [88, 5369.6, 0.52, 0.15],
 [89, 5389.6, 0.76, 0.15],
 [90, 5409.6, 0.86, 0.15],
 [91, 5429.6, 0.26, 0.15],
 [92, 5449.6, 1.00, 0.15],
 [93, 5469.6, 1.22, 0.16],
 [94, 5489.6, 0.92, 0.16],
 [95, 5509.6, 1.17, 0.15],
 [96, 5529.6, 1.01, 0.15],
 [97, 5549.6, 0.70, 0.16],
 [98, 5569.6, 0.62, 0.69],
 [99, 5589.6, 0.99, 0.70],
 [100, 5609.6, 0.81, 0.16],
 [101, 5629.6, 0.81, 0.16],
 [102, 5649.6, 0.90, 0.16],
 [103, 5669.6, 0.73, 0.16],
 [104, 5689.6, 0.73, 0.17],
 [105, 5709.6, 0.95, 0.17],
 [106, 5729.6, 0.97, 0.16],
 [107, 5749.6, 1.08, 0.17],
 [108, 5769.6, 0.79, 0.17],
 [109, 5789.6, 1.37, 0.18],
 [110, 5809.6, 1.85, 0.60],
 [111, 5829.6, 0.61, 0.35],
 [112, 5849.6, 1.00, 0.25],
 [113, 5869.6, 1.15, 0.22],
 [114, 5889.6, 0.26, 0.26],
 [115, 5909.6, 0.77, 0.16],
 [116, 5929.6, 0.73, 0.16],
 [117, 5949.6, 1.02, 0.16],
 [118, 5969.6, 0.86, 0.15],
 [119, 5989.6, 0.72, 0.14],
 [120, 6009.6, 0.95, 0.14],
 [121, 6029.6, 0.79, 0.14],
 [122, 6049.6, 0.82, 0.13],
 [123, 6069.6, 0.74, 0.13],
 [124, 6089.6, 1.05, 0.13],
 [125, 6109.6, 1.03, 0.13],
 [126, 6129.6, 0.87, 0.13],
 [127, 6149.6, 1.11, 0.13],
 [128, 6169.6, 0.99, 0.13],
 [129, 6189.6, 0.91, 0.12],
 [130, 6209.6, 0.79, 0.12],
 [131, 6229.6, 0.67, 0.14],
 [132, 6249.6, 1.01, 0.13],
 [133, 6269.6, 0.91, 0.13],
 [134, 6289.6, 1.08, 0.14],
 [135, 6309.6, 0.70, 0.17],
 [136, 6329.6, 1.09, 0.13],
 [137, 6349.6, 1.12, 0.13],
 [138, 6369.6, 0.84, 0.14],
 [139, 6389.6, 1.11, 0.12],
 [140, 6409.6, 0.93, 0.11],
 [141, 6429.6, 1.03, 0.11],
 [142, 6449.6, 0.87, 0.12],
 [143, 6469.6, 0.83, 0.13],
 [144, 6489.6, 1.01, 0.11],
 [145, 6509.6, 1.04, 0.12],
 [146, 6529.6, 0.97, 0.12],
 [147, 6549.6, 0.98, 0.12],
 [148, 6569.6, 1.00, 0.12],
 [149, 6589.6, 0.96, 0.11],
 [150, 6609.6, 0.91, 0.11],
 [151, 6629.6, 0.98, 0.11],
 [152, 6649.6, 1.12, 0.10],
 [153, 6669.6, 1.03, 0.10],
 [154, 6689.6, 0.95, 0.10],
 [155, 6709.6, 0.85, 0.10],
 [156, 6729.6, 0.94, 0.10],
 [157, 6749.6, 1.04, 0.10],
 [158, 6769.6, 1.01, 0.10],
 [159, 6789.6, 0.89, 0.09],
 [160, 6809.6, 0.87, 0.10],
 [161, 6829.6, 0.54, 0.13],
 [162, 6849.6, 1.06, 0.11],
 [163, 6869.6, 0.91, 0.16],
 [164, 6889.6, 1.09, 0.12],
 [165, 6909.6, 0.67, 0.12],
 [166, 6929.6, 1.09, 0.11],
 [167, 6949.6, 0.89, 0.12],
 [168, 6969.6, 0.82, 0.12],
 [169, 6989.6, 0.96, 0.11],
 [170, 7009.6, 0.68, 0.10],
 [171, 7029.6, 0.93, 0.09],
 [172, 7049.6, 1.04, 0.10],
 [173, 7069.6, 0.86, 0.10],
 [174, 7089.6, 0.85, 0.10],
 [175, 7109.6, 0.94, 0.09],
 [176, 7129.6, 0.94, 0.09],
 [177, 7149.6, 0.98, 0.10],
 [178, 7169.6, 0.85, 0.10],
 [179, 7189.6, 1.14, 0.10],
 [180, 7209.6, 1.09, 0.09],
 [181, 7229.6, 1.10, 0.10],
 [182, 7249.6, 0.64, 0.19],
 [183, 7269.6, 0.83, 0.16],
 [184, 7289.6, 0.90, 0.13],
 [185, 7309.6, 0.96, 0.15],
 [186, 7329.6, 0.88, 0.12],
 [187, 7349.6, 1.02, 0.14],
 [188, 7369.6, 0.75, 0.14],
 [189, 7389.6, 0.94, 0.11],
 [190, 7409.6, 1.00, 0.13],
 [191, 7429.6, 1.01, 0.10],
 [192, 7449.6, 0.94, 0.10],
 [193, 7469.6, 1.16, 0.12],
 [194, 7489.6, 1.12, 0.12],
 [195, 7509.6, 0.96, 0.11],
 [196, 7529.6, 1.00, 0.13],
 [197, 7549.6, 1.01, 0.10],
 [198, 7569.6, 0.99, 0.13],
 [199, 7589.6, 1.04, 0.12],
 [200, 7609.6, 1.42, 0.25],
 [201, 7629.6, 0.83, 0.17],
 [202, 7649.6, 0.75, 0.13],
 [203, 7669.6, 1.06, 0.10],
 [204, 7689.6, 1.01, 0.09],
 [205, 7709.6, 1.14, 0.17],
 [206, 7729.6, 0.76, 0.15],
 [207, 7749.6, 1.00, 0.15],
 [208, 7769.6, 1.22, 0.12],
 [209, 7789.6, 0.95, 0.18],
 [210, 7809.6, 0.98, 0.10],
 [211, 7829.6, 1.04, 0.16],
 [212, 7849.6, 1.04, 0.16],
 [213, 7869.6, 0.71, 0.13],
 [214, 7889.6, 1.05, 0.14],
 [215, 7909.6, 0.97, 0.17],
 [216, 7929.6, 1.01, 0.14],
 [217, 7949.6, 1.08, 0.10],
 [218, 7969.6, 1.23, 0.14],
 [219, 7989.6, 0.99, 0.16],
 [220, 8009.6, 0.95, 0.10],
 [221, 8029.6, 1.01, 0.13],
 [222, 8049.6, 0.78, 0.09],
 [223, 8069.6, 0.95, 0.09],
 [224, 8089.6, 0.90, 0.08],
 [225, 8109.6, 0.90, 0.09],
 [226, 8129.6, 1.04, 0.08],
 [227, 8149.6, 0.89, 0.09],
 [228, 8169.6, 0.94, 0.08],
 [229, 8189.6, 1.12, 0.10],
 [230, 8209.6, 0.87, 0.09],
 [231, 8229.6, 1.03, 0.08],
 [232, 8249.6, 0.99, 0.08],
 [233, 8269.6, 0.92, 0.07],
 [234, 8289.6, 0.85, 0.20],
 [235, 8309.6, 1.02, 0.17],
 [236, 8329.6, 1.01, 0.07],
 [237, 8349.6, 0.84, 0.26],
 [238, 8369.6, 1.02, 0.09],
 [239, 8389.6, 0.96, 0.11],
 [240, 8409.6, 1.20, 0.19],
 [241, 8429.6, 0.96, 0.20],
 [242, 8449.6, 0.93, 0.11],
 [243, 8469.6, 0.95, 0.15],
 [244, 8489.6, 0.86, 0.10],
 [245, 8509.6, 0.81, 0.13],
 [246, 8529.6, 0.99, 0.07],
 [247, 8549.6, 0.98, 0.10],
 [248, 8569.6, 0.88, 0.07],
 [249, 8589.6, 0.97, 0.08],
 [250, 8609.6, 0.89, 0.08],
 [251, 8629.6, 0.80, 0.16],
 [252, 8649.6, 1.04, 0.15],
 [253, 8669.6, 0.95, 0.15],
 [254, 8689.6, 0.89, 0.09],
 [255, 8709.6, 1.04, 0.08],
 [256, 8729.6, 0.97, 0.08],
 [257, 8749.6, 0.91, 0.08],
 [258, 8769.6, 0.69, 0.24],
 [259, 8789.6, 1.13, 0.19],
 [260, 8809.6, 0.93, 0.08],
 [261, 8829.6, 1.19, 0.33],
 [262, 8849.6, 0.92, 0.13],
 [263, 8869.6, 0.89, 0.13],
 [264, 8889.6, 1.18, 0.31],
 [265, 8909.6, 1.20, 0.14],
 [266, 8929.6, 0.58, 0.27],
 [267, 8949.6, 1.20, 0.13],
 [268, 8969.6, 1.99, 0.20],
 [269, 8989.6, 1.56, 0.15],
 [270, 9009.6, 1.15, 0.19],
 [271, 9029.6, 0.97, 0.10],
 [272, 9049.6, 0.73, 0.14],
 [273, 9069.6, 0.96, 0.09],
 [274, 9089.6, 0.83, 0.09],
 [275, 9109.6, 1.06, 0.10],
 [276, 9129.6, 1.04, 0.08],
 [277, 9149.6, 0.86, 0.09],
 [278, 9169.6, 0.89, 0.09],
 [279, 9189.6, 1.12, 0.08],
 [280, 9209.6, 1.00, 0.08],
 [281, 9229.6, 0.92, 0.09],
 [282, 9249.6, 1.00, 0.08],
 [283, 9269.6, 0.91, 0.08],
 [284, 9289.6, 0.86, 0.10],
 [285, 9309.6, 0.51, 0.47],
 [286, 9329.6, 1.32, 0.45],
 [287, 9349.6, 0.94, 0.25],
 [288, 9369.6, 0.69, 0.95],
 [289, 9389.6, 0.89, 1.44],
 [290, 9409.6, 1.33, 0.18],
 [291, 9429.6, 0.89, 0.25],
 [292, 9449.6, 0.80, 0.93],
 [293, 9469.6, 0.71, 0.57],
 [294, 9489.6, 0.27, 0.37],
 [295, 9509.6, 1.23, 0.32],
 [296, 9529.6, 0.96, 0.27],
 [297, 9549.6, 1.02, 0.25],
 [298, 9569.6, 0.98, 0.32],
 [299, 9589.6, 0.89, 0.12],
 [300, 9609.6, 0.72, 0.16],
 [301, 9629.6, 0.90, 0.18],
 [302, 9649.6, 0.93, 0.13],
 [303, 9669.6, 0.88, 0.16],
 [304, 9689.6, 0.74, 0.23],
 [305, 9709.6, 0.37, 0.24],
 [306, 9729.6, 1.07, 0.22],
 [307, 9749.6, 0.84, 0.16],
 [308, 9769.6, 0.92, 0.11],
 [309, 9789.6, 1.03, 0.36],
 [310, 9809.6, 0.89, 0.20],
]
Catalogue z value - 0.37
